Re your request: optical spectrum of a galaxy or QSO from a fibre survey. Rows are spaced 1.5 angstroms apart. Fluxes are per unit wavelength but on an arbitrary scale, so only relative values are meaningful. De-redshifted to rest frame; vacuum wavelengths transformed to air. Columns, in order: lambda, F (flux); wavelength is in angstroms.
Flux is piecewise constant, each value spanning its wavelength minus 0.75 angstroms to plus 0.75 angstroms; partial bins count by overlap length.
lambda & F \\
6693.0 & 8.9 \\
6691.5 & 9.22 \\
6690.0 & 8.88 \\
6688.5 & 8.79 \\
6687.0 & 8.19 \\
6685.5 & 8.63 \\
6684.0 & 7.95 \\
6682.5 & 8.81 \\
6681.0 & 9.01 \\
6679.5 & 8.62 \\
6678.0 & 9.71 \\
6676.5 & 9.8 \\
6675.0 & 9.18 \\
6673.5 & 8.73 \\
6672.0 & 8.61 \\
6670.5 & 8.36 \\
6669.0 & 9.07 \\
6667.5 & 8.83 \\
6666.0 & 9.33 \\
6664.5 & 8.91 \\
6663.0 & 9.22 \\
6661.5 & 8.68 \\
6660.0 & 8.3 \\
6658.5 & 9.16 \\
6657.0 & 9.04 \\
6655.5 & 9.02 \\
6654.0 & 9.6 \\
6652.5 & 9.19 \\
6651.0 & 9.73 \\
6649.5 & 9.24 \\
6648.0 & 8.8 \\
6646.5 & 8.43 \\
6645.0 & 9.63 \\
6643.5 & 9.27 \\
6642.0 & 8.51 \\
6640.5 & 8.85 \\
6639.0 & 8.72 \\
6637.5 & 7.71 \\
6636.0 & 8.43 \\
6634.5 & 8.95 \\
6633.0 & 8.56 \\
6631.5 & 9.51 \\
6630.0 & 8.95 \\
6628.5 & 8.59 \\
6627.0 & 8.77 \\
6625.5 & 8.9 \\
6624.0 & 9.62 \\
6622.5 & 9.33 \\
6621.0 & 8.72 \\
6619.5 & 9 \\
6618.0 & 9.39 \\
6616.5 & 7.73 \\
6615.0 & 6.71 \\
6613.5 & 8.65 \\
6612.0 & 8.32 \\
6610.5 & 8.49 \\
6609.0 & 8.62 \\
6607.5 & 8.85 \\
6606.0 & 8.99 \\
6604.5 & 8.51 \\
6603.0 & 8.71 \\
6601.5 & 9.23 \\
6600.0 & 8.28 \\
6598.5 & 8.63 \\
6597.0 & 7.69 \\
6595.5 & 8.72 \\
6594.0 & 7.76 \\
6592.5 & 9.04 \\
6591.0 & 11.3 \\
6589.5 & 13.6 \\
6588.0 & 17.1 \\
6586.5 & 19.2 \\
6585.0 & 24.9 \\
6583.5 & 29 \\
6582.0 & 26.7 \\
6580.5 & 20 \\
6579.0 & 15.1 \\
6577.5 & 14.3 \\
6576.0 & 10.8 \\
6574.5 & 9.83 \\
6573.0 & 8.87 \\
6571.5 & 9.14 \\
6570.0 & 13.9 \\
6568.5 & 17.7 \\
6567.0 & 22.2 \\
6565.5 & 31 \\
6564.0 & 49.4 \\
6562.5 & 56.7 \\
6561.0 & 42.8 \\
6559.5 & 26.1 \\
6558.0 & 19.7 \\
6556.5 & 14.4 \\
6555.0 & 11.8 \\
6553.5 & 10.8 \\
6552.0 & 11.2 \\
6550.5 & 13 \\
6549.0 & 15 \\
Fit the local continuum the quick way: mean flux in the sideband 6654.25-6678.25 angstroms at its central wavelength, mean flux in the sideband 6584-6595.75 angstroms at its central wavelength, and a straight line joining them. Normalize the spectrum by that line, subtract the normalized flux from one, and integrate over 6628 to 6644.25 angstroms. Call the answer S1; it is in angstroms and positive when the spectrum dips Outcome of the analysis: 3.5 angstroms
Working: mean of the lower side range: 14.5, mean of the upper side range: 8.99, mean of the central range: 8.73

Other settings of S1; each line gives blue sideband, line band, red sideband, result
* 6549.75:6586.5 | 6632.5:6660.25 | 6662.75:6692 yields 7.6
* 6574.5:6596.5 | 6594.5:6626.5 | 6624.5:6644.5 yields 9.2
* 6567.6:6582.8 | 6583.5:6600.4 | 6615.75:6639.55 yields -0.2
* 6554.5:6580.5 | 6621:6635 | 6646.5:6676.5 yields 4.8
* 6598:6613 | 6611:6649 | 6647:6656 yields 1.1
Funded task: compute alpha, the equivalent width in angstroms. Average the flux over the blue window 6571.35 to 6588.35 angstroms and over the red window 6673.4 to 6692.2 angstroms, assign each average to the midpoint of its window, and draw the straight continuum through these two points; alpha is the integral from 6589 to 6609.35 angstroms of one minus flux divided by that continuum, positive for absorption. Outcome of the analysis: 8.6 angstroms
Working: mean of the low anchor 17.4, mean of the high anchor 8.89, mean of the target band 9.09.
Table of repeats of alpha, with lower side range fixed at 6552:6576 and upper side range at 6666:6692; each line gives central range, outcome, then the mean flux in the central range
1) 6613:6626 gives 5.8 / 8.67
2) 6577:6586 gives -0.8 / 21.8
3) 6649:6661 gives 2.6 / 9.15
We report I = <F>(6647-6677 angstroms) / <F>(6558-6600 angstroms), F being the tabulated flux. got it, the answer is 0.46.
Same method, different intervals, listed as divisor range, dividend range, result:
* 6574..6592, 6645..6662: 0.51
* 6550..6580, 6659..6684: 0.44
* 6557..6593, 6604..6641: 0.40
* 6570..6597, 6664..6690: 0.60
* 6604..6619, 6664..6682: 1.07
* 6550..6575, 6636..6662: 0.41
